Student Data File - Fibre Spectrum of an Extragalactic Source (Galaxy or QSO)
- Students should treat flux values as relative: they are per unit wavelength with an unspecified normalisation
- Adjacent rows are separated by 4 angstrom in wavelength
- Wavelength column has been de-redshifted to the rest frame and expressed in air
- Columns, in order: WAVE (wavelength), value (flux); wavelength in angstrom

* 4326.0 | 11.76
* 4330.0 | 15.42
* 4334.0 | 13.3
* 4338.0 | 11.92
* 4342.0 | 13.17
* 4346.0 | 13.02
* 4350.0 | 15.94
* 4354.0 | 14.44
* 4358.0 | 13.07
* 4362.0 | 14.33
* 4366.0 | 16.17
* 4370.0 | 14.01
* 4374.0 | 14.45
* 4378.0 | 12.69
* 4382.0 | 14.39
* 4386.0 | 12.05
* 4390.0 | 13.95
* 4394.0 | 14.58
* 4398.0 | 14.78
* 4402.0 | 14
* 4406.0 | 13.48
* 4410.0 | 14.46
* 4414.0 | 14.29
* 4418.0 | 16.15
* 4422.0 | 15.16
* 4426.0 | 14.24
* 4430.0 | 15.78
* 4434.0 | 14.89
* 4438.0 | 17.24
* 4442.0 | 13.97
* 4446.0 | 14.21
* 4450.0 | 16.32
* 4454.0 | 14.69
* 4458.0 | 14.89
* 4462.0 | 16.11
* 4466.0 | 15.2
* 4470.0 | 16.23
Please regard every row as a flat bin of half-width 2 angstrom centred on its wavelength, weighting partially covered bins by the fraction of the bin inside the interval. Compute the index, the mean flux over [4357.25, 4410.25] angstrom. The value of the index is 14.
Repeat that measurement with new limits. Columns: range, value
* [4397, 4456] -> 14.9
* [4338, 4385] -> 14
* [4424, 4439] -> 15.4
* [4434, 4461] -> 15.2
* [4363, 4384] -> 14.3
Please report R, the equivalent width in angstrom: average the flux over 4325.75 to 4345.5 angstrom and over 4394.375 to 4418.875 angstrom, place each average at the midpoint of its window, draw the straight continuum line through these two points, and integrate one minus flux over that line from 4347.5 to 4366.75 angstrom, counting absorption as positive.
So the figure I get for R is -1.5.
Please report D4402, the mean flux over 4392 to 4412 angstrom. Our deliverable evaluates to 14.3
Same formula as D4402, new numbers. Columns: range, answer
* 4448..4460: 15.3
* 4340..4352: 14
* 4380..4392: 13.5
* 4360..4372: 14.8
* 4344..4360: 14.1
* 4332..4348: 12.9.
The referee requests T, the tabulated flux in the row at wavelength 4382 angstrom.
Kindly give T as 14.39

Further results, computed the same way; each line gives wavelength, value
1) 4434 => 14.89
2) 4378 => 12.69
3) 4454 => 14.69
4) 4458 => 14.89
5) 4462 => 16.11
